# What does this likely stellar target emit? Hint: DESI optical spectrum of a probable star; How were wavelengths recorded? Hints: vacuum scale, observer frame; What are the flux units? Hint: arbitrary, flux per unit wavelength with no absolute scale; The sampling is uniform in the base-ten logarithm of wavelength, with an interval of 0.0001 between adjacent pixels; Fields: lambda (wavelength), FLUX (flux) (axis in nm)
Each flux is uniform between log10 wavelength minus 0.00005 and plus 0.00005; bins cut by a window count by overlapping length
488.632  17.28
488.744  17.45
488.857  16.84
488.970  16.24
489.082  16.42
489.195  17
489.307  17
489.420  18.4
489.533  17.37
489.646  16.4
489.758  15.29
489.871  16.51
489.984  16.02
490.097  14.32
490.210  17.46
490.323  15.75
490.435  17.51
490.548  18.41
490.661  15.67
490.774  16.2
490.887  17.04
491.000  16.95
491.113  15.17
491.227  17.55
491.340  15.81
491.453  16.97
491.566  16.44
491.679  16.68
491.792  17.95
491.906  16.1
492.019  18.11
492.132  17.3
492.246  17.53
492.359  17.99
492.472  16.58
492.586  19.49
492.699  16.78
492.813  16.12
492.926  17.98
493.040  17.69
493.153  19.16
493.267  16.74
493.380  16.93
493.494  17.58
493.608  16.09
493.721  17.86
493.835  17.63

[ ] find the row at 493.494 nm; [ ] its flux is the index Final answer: 17.58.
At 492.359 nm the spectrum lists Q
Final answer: 17.99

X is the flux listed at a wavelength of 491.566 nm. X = 16.44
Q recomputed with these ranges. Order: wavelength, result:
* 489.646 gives 16.4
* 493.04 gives 17.69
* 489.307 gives 17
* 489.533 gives 17.37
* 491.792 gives 17.95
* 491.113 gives 15.17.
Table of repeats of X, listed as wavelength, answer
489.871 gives 16.51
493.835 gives 17.63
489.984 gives 16.02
